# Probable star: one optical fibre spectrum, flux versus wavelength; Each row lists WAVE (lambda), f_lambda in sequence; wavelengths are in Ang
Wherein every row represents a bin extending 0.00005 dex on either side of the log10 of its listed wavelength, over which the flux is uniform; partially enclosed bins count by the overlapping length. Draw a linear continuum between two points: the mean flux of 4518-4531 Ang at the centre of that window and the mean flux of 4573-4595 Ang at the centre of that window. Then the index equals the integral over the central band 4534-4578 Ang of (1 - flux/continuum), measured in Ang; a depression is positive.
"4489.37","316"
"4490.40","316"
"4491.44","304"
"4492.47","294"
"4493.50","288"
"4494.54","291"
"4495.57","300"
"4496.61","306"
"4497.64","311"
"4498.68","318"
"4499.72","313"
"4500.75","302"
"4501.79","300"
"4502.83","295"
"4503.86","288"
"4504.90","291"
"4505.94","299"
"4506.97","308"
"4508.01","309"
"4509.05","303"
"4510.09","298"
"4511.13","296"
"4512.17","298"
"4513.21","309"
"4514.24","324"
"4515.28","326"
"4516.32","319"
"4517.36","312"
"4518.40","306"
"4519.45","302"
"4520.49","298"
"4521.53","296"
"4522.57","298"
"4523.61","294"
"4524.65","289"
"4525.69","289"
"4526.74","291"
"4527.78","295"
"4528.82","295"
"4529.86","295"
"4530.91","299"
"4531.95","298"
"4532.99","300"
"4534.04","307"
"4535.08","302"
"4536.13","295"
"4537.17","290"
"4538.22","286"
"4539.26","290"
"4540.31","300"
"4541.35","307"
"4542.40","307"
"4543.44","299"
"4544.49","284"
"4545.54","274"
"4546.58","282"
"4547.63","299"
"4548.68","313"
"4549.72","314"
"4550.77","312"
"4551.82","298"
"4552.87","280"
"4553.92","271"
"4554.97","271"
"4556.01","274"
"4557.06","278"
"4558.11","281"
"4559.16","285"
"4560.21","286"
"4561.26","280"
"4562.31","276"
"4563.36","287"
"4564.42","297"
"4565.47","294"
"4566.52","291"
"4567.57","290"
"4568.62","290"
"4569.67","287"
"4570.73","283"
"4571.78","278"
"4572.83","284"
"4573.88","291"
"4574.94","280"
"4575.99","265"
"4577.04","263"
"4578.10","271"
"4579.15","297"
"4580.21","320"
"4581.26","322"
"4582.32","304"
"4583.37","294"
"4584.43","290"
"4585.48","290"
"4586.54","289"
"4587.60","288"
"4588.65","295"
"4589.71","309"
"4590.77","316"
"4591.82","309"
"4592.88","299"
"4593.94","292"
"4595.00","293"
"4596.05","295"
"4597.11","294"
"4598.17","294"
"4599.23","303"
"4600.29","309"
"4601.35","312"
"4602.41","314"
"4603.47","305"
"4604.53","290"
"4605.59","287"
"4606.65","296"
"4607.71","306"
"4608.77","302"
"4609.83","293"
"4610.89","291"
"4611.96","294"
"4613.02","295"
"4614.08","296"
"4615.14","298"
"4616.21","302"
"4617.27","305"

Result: 1.0 Ang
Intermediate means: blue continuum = 296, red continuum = 294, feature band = 288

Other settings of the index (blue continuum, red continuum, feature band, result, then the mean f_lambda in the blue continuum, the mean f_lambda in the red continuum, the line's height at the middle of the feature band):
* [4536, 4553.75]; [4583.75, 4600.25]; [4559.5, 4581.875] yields 0.69 Ang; 295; 297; 296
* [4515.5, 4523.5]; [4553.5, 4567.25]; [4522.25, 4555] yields -0.07 Ang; 305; 283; 294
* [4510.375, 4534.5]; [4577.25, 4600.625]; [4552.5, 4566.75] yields 0.83 Ang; 301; 298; 300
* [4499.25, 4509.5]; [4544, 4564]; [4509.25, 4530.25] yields -0.36 Ang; 301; 287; 296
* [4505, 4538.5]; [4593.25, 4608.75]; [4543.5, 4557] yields 0.49 Ang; 301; 299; 300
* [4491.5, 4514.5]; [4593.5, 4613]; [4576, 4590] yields 0.26 Ang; 302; 298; 299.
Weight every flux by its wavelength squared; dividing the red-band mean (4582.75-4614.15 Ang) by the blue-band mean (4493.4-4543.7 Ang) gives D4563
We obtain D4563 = 1.03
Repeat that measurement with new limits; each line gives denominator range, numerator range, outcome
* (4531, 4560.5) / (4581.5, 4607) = 1.04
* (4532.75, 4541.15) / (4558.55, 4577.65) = 0.97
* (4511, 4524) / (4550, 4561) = 0.94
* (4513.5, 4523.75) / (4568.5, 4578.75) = 0.93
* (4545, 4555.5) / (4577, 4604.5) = 1.04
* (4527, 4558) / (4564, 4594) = 1.01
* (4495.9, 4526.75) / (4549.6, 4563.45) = 0.96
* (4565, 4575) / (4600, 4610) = 1.07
